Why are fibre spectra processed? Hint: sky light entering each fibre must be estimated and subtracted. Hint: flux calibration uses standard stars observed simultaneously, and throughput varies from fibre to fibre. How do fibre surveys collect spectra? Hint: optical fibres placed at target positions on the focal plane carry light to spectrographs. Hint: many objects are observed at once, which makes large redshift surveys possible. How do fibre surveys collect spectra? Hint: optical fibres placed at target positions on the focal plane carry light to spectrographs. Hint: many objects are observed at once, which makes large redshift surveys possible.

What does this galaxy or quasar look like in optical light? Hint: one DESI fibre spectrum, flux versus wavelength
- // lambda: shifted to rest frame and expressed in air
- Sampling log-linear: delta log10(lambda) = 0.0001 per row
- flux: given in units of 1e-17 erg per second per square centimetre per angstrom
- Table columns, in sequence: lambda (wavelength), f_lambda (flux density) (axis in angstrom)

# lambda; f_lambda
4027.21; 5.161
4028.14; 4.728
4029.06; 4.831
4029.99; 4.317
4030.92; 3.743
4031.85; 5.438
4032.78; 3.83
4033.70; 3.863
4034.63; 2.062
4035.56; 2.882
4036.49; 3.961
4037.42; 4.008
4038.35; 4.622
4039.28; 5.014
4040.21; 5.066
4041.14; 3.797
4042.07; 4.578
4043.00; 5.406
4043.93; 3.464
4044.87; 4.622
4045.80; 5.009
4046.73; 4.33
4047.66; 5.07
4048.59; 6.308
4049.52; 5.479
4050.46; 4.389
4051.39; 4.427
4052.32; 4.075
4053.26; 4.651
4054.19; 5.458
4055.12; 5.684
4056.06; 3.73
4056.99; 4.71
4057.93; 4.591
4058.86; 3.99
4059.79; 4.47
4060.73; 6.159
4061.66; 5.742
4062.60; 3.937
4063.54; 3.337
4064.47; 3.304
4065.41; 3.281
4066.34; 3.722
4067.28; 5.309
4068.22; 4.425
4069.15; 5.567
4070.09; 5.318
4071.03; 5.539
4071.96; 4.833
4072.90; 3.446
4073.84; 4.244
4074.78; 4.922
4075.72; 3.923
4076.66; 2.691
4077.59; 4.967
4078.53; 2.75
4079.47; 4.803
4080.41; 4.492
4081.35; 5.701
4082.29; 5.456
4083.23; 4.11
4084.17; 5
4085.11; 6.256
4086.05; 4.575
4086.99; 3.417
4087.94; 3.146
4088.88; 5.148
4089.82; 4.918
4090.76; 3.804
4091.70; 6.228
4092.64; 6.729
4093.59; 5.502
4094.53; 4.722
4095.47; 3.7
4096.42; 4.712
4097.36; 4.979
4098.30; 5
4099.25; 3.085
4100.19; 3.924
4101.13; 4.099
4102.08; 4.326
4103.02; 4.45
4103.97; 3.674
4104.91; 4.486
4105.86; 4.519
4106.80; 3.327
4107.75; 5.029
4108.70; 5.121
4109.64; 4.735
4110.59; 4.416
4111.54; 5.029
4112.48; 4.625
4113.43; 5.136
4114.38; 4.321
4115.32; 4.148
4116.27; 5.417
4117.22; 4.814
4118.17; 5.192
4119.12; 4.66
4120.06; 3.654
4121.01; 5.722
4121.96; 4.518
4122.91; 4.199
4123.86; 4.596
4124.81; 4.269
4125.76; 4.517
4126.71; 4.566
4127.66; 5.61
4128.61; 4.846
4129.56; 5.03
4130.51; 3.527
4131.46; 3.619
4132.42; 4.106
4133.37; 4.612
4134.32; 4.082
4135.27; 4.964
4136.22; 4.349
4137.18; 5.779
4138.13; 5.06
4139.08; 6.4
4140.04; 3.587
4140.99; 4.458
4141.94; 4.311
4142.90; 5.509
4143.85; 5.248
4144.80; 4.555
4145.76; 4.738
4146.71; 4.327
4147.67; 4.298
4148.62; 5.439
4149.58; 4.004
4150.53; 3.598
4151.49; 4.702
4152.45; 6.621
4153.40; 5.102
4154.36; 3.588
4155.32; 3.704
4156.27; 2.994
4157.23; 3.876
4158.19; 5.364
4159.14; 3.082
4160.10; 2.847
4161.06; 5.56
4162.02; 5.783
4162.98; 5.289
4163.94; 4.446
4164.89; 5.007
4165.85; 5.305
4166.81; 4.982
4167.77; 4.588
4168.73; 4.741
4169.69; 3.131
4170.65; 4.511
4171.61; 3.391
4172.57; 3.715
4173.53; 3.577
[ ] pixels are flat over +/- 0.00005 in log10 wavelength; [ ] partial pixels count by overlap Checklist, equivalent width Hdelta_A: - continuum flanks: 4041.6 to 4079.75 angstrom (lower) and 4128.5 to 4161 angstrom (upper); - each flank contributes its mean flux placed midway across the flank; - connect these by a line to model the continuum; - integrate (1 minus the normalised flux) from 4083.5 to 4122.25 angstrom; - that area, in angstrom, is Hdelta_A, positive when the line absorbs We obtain -1.01 angstrom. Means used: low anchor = 4.55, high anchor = 4.49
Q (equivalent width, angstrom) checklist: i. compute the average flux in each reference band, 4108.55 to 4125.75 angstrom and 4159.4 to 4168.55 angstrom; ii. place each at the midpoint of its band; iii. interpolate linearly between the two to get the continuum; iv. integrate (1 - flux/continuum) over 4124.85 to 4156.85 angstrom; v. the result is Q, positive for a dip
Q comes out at 1.07 angstrom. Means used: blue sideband 4.69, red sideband 4.82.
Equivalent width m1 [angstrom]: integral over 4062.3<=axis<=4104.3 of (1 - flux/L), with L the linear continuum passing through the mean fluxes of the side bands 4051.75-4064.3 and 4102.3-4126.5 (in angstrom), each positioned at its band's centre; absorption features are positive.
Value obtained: 1.1 angstrom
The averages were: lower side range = 4.62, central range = 4.48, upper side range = 4.58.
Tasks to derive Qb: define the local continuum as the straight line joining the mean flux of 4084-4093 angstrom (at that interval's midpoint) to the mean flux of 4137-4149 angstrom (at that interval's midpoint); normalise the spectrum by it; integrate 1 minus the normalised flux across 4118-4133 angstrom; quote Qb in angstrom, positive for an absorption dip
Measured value 1.1 angstrom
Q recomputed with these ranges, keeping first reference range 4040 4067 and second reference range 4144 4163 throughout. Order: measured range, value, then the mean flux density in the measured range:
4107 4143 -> -1.4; 4.68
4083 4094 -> -0.9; 4.91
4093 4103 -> 0.2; 4.43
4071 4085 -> 0.2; 4.47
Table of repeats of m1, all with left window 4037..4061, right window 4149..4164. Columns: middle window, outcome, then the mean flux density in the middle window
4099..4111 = 0.78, 4.27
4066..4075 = -0.15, 4.74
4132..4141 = -0.58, 4.76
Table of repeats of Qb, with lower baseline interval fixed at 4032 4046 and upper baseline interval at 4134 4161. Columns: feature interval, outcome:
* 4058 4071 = -0.9 angstrom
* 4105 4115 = -0.5 angstrom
